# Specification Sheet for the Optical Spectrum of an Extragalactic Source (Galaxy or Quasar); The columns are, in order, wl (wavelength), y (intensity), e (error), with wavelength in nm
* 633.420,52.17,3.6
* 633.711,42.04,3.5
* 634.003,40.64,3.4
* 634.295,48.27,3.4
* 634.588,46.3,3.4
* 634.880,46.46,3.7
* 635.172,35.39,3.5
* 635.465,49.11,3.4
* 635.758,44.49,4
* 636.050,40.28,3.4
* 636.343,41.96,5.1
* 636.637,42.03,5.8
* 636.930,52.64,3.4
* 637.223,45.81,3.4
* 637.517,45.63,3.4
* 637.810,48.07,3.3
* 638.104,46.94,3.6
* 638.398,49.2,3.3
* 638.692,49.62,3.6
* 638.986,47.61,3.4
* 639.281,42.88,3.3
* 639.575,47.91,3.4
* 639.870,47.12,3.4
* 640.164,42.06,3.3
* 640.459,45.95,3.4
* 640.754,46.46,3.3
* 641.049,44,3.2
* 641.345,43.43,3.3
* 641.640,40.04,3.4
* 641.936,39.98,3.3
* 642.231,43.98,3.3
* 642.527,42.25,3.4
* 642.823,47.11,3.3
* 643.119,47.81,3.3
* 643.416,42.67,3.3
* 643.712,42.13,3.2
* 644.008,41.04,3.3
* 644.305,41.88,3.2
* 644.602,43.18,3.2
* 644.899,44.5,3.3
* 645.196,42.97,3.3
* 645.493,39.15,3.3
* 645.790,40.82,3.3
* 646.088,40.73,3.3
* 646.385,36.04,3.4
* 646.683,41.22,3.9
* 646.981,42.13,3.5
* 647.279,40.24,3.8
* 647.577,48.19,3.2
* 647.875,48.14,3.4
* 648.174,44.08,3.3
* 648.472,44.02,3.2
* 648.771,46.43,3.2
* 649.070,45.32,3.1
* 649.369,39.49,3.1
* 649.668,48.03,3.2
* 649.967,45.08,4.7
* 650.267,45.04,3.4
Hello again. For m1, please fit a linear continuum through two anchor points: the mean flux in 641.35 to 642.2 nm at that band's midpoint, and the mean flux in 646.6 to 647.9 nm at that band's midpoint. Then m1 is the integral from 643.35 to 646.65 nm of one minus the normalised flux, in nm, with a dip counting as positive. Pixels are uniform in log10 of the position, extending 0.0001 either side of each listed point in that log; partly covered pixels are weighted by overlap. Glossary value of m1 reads 0.103 nm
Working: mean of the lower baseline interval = 41.2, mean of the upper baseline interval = 43.7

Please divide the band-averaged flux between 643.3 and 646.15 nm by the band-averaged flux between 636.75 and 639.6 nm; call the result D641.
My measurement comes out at 0.9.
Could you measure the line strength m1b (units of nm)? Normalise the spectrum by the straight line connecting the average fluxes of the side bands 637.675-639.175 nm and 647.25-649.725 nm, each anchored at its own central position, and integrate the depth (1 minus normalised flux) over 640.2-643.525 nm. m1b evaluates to 0.22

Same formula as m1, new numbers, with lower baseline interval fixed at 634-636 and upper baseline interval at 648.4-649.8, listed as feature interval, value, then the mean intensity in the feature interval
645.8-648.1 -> 0.12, 42.3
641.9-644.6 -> 0.07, 43.3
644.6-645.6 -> 0.05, 42.5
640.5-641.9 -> 0.04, 43.4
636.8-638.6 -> -0.14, 48.1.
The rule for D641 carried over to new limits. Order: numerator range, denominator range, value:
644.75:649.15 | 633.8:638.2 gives 0.96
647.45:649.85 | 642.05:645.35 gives 1.04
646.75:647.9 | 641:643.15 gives 1.02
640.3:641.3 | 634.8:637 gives 1.03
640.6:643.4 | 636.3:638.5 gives 0.94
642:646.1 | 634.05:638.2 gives 0.95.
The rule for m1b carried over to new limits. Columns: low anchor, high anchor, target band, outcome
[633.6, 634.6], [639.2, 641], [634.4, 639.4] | -0.10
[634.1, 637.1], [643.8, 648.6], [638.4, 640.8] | -0.14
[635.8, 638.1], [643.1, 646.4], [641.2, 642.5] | 0.04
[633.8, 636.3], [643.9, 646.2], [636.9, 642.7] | -0.35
